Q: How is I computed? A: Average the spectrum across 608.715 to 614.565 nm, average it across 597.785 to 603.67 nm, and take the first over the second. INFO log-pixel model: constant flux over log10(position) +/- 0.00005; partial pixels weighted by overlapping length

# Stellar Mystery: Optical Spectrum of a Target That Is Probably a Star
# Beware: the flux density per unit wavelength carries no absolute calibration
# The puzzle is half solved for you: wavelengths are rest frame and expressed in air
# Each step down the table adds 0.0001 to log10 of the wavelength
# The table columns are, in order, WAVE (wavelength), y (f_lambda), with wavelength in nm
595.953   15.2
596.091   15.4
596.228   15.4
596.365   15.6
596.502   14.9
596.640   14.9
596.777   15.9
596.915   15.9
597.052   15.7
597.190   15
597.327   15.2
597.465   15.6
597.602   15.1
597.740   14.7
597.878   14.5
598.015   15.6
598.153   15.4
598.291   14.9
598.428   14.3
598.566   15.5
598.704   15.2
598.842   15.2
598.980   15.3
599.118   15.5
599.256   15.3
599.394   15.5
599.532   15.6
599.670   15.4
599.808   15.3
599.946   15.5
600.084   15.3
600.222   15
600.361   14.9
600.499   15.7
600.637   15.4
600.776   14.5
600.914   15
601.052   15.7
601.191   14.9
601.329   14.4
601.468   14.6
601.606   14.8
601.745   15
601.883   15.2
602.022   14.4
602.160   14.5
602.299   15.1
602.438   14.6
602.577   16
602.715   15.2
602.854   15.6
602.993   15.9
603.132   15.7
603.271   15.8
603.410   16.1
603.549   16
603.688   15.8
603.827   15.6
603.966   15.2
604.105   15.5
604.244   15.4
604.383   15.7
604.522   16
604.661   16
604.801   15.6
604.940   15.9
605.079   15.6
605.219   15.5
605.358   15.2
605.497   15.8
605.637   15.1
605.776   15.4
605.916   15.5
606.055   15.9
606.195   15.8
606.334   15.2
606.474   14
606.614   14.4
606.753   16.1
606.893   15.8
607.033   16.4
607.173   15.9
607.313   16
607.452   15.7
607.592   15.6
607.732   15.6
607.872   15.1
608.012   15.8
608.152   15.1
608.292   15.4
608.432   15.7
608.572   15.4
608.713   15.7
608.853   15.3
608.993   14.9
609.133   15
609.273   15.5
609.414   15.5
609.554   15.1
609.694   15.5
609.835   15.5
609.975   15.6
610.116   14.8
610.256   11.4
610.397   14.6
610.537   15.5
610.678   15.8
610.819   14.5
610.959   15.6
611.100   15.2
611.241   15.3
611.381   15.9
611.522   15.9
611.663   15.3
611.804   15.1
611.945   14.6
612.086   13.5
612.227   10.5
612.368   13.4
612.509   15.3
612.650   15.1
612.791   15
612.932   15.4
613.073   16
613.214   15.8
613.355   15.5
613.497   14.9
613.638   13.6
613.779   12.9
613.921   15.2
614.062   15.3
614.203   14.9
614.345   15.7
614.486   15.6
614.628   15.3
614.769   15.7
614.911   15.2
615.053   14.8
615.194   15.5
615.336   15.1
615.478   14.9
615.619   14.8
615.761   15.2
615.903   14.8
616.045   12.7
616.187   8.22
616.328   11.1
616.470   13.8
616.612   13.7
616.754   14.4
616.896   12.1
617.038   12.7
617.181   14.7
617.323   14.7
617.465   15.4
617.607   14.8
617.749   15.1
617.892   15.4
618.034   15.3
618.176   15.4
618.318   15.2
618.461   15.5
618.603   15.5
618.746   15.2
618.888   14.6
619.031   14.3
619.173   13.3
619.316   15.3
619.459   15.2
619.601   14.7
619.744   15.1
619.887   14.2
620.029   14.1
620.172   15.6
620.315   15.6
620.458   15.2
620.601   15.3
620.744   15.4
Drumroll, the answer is 1.0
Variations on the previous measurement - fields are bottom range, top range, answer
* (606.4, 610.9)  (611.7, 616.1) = 0.97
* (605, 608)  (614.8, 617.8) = 0.90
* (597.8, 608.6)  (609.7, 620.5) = 0.95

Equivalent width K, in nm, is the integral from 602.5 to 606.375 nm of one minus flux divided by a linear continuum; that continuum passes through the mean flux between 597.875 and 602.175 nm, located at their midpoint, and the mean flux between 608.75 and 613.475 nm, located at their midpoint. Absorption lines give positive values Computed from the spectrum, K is -0.153 nm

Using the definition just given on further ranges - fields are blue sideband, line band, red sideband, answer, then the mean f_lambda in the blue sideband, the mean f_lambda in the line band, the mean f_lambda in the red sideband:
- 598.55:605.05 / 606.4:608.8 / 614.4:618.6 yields -0.085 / 15.3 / 15.5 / 14.4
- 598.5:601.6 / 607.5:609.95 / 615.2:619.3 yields -0.113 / 15.2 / 15.4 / 14.2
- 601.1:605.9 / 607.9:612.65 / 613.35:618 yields -0.045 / 15.4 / 14.9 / 14.3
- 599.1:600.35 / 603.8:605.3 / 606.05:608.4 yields -0.018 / 15.3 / 15.6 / 15.5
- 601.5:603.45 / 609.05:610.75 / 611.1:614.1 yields -0.012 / 15.3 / 15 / 14.7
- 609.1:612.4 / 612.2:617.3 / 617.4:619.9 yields 0.189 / 14.8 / 14.3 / 15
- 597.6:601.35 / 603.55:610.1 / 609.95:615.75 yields -0.216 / 15.2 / 15.5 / 14.9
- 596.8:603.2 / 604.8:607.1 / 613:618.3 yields -0.085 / 15.2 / 15.5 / 14.5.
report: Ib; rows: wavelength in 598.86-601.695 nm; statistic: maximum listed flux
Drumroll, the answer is 15.7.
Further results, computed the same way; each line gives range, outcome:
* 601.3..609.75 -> 16.4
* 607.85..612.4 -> 15.9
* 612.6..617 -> 16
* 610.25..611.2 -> 15.8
